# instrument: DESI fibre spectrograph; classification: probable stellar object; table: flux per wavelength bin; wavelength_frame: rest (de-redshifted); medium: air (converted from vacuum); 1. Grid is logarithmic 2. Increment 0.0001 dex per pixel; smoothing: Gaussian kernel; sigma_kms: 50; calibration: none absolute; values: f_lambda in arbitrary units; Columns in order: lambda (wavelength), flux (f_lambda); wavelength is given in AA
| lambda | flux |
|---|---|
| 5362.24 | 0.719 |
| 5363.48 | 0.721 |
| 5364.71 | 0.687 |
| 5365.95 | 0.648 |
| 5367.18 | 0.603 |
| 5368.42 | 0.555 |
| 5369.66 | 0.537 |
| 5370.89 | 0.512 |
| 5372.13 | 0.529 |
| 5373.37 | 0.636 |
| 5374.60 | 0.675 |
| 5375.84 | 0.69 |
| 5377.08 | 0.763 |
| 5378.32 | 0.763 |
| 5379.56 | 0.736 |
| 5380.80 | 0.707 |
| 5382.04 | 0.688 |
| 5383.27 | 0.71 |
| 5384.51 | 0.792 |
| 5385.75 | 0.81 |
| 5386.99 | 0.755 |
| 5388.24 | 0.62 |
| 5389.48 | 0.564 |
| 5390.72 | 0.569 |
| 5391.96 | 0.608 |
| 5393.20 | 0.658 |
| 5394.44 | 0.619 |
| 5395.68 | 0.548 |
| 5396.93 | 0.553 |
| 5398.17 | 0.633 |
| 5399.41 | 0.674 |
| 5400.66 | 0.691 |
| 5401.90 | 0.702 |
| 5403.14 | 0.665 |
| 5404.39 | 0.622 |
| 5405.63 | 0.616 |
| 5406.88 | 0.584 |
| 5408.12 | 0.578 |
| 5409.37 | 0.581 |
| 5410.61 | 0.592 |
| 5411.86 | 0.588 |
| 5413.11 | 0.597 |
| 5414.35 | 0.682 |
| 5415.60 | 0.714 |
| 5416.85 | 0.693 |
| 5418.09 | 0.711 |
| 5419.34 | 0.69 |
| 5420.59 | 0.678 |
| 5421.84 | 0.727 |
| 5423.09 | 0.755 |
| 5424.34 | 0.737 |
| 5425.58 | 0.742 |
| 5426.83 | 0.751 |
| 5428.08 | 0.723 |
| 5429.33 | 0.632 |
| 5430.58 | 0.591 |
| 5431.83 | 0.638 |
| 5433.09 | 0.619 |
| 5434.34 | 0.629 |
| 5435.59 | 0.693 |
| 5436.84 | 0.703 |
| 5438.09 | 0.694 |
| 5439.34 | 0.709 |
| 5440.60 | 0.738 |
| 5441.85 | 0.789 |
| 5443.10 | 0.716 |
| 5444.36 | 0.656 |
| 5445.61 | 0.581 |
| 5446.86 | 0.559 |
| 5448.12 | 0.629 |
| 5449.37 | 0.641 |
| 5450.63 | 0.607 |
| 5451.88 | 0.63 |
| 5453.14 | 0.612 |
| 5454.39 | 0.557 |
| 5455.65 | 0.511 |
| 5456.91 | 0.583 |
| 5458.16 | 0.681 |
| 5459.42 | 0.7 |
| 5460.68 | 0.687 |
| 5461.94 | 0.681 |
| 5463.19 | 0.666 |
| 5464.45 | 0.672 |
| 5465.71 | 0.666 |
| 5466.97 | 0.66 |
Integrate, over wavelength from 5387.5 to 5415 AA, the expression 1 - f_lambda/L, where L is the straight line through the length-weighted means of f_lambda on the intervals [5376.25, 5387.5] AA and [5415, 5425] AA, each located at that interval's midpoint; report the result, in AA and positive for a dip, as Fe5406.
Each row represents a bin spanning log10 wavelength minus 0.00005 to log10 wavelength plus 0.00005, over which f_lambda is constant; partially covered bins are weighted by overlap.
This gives 4.3 AA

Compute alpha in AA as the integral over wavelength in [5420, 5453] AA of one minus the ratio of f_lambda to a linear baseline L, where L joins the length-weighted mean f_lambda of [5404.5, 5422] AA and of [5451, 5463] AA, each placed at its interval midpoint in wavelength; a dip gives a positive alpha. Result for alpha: -2.1 AA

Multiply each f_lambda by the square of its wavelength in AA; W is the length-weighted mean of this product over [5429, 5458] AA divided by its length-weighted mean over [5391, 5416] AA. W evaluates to 1.04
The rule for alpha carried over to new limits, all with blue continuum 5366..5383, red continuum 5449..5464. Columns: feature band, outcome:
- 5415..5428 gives -1.7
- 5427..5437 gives -0.3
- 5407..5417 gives 0.3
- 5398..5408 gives -0.1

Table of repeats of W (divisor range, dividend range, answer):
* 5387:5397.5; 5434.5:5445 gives 1.20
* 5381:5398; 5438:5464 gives 1.01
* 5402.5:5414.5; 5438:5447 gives 1.14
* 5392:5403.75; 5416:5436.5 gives 1.09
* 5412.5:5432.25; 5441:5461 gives 0.93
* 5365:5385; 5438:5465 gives 1.01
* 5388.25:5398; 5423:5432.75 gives 1.18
